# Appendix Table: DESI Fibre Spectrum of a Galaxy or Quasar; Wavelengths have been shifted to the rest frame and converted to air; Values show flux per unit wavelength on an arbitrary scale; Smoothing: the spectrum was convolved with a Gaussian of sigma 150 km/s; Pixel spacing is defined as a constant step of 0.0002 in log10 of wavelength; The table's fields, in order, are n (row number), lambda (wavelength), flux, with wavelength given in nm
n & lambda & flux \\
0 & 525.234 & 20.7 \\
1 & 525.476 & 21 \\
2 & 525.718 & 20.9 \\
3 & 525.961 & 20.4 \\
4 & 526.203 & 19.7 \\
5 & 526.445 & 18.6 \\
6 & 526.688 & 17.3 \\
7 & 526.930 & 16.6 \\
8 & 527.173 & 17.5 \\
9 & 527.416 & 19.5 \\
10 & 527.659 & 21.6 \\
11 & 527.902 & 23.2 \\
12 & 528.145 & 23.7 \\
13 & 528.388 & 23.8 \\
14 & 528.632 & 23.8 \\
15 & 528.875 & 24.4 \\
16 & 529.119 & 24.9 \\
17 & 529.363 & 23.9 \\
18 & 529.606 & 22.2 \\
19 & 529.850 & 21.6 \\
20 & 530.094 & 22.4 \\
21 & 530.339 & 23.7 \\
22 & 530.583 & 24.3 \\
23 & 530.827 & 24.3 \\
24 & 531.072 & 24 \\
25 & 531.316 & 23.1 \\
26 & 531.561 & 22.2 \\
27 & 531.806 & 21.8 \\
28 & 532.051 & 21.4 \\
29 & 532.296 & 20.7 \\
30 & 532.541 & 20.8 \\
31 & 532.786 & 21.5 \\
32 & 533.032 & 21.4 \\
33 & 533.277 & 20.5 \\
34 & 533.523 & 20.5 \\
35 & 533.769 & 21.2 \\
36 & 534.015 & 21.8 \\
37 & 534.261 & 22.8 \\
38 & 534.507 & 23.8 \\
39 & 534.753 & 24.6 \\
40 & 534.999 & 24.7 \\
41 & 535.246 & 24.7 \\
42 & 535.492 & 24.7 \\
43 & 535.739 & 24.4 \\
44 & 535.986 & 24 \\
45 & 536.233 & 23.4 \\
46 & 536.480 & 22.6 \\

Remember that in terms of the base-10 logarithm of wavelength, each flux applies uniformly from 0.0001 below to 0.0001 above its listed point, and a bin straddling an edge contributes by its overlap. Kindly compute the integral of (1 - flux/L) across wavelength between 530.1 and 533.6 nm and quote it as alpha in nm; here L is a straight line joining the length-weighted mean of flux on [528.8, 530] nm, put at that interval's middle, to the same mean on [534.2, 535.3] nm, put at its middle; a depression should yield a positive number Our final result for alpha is 0.22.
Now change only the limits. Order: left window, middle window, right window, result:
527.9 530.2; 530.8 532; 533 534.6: -0.02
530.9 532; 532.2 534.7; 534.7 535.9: 0.22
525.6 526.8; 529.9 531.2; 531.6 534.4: -0.19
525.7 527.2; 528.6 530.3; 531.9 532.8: -0.29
